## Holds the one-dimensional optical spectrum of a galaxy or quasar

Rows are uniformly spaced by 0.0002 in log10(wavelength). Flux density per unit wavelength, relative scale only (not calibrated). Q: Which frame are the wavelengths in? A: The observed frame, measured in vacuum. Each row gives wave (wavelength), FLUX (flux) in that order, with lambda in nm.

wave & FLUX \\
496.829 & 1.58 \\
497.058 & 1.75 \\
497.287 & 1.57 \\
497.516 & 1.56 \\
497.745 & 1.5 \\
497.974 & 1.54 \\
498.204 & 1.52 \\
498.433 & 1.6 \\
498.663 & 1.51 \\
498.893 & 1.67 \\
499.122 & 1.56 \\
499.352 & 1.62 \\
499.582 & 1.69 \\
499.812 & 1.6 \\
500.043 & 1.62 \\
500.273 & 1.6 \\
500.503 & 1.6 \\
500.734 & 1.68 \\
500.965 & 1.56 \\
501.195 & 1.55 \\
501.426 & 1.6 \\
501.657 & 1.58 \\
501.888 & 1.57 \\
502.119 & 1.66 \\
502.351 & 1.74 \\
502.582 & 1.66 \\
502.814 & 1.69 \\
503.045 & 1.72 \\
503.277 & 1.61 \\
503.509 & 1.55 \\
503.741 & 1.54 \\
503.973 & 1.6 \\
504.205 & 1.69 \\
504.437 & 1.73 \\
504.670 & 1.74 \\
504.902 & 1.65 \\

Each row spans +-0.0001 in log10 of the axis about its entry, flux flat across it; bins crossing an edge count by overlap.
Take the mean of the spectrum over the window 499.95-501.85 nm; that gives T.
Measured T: 1.6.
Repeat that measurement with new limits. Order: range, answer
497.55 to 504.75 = 1.61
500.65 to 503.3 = 1.64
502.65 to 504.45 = 1.64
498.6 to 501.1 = 1.61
